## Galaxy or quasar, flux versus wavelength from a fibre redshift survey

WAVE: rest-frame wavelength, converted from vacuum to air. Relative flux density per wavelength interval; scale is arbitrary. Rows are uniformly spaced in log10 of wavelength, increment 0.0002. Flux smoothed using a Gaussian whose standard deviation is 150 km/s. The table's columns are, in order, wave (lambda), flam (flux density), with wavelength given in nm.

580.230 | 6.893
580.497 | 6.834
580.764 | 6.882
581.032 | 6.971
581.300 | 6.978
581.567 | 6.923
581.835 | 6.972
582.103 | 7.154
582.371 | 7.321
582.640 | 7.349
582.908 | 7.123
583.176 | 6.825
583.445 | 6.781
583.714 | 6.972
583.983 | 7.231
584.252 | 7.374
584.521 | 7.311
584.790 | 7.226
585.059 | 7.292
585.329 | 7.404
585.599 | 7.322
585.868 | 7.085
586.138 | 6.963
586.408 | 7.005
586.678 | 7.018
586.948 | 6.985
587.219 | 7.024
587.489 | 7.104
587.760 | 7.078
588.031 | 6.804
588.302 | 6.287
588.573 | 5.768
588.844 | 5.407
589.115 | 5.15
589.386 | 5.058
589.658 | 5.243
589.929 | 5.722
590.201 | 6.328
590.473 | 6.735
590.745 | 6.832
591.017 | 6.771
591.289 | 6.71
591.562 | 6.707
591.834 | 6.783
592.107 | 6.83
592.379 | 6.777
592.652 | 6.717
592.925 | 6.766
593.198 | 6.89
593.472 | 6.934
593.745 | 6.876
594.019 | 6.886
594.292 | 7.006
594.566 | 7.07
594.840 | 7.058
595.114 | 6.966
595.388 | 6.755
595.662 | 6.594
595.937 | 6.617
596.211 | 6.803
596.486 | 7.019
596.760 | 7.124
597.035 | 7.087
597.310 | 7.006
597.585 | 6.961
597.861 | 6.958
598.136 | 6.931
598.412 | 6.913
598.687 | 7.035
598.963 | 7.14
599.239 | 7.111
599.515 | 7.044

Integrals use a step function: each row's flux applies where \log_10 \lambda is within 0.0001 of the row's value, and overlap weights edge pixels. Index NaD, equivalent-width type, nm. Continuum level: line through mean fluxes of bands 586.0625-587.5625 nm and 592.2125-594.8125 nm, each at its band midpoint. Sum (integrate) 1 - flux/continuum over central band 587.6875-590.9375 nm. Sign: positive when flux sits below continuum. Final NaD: 0.44 nm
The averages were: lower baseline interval 7.02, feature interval 6.03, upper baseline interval 6.89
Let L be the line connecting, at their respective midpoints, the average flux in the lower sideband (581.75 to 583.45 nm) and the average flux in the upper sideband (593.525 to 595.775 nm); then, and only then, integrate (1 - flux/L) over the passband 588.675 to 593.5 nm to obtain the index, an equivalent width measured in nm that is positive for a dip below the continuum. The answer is 0.43 nm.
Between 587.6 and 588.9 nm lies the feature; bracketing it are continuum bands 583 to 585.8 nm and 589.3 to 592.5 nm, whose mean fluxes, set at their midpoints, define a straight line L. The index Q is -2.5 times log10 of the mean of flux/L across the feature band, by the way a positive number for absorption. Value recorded 0.06 mag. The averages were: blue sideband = 7.17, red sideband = 6.39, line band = 6.33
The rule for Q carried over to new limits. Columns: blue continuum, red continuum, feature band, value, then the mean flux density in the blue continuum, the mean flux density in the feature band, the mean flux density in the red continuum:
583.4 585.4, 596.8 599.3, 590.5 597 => 0.04 mag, 7.21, 6.85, 7.02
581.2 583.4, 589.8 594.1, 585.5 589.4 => 0.05 mag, 7.07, 6.58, 6.7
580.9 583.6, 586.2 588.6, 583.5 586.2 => -0.04 mag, 7.04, 7.21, 6.84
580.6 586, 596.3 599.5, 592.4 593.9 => 0.04 mag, 7.12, 6.83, 7.02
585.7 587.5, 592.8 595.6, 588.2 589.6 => 0.26 mag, 7.03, 5.5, 6.91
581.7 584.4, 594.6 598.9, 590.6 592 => 0.04 mag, 7.11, 6.76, 6.93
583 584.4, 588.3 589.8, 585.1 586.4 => -0.12 mag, 7.04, 7.18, 5.42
